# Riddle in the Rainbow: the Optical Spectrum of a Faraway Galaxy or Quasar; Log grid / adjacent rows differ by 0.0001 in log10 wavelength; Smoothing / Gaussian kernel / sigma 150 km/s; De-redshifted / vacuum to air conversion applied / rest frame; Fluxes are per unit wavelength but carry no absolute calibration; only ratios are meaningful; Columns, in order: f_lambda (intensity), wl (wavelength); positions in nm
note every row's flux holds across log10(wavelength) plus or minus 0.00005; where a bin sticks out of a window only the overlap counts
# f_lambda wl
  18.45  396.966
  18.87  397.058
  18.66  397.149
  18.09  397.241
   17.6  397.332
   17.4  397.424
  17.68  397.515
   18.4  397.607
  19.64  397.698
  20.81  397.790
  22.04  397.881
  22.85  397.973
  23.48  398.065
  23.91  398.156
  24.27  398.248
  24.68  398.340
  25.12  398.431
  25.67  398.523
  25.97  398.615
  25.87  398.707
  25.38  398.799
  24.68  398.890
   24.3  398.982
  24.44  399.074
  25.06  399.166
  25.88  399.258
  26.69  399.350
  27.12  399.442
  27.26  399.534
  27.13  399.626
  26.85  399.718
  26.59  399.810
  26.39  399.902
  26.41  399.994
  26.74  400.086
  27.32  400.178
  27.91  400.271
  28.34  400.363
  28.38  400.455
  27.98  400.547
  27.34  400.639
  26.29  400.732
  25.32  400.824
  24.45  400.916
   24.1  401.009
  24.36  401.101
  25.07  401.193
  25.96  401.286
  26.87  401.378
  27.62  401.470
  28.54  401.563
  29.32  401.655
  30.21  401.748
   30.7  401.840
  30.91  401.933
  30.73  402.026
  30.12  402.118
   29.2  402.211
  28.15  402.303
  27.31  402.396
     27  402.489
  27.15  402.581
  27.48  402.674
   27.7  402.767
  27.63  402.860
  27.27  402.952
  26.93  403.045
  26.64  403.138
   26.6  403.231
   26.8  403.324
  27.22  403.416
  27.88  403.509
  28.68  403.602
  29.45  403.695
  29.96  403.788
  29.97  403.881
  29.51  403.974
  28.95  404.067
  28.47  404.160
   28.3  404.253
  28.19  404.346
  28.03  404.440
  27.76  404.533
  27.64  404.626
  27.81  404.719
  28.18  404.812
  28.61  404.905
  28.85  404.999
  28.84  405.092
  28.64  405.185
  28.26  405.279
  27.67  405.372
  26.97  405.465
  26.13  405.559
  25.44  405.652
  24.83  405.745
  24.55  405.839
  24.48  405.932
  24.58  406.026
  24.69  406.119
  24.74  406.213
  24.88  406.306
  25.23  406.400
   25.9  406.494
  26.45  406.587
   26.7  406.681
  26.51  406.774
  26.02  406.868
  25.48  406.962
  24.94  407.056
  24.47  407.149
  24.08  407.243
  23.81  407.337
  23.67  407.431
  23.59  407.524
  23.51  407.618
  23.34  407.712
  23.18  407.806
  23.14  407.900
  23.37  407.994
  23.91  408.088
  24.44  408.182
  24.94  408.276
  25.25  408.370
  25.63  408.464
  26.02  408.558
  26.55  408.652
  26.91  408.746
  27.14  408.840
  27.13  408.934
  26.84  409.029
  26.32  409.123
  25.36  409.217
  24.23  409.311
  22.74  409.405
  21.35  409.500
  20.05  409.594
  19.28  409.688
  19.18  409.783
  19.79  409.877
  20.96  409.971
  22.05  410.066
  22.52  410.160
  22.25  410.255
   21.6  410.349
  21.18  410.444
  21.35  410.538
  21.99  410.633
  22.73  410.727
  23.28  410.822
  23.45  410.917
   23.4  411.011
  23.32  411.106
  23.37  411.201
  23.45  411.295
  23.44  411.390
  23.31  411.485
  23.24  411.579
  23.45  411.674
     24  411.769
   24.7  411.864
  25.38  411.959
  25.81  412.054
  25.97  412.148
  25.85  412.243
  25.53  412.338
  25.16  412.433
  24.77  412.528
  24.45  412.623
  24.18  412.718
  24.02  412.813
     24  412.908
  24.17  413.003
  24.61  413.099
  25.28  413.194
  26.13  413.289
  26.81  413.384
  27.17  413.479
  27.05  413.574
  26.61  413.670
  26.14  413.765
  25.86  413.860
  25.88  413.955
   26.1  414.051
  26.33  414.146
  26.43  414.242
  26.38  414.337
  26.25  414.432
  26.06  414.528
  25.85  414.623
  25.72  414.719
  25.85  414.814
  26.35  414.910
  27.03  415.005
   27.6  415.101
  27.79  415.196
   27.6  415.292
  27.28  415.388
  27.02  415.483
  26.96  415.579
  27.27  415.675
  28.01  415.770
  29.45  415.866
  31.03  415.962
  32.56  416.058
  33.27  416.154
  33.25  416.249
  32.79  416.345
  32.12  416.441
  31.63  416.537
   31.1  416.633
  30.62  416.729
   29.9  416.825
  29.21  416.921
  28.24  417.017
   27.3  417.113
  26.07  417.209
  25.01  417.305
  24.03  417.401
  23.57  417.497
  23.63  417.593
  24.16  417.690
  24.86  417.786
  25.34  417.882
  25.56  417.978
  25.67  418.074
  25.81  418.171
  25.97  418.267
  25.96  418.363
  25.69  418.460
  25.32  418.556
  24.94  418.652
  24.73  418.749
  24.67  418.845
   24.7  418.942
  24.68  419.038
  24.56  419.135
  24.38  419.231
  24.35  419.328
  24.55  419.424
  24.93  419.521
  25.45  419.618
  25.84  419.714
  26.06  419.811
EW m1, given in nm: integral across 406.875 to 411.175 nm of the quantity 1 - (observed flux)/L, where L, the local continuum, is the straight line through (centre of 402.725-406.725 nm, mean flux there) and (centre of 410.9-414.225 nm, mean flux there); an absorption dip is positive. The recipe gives 0.40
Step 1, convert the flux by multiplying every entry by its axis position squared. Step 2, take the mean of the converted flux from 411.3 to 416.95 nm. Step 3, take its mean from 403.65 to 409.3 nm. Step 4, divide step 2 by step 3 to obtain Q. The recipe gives 1.1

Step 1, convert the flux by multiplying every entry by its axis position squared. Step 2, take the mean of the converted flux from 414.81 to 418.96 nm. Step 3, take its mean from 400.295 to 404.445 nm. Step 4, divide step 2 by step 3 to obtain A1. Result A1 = 1.1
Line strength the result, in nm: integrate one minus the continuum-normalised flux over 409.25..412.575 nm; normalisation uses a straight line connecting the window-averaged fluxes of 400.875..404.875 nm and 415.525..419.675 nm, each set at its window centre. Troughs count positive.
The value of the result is 0.54 nm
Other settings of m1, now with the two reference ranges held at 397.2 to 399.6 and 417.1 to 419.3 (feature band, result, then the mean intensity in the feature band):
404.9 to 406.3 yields -0.14 nm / 26.4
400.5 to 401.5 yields -0.10 nm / 25.9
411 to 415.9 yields -0.21 nm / 25.7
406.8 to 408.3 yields 0.00 nm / 24.1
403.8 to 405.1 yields -0.26 nm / 28.5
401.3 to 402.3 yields -0.24 nm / 29.3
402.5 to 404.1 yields -0.29 nm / 28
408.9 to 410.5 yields 0.12 nm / 22.5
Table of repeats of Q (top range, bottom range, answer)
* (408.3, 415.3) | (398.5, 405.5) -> 0.94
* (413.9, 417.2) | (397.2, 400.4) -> 1.27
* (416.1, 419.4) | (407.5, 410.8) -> 1.20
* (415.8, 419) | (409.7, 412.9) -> 1.22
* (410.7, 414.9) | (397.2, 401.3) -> 1.09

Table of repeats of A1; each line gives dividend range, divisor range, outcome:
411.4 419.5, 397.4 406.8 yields 1.06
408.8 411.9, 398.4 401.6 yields 0.92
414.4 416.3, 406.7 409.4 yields 1.17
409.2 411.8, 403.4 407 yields 0.84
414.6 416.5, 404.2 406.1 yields 1.12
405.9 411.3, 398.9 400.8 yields 0.94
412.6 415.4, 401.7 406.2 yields 0.98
